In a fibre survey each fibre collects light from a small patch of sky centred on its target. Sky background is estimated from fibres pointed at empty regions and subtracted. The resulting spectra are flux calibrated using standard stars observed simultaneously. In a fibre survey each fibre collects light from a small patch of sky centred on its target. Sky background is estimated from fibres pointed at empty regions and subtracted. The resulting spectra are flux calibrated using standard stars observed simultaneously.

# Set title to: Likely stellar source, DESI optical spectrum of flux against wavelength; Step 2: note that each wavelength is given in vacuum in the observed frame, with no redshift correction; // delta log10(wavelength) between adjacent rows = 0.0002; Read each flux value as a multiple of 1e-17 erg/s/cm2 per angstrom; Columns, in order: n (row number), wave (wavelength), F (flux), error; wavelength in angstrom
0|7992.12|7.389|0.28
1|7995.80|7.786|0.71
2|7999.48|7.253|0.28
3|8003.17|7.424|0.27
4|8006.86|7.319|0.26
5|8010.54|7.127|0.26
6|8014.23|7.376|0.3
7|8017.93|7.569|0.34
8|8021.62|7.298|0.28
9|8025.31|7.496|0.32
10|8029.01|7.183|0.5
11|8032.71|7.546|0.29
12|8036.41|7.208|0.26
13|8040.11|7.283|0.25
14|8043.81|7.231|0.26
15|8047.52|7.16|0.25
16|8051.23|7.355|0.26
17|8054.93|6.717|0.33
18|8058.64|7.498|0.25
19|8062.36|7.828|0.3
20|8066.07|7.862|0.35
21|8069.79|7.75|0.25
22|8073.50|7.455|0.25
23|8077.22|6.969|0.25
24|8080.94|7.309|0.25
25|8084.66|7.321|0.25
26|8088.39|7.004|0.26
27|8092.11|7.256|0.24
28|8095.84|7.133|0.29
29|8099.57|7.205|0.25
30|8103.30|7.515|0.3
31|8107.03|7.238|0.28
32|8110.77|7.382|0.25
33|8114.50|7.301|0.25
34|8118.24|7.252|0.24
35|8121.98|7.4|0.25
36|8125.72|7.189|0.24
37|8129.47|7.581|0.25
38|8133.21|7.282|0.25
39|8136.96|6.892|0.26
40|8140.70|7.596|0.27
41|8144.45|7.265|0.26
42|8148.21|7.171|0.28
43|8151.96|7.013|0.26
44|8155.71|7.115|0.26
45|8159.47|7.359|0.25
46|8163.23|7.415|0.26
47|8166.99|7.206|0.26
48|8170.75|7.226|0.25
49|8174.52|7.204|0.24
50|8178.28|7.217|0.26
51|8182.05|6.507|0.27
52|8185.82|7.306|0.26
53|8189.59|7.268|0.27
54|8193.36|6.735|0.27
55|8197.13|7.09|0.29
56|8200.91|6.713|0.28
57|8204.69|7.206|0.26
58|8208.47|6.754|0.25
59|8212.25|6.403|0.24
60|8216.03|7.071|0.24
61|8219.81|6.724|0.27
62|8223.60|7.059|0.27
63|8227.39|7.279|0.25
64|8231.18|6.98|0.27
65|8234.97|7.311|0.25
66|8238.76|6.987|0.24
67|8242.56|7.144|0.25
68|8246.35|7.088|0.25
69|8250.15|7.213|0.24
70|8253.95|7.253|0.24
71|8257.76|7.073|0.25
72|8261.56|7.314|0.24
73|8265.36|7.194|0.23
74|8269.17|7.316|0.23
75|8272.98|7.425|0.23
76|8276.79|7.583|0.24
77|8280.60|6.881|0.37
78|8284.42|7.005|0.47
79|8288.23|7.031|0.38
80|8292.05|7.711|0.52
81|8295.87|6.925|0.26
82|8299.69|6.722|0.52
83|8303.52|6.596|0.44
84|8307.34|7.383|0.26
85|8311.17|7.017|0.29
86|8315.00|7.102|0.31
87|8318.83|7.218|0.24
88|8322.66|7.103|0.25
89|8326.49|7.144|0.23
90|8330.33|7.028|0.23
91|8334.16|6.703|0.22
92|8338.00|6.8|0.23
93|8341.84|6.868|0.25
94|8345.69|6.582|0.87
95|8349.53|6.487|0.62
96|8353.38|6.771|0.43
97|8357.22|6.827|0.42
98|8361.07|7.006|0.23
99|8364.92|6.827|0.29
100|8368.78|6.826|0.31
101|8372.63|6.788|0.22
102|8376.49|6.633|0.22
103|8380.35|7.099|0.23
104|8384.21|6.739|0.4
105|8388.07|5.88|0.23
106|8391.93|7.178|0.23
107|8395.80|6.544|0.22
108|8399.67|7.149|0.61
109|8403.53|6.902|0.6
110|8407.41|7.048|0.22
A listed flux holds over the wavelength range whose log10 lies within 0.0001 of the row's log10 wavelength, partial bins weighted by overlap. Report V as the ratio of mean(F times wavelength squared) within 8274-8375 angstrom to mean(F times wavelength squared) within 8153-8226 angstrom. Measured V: 1.02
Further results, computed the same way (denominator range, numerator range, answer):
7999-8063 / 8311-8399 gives 1.01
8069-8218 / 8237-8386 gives 1.02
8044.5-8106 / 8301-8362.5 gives 1.00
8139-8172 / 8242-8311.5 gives 1.01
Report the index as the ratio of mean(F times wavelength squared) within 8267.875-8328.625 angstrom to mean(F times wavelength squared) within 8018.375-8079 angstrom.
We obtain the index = 1.03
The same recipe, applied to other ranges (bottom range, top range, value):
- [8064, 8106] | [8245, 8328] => 1.02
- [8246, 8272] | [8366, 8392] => 0.96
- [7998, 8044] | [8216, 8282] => 1.03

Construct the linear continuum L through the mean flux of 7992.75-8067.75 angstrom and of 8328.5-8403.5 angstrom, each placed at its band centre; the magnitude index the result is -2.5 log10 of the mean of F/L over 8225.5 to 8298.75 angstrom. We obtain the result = -0.035 mag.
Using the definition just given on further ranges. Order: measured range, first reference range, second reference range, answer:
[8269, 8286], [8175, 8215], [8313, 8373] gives -0.05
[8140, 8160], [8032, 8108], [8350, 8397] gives -0.01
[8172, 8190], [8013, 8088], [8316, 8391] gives 0.01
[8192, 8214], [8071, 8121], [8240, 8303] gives 0.06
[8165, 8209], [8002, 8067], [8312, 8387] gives 0.01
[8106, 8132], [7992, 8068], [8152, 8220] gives -0.02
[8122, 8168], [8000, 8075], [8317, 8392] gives -0.01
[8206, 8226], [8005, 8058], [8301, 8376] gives 0.03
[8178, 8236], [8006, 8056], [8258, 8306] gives 0.03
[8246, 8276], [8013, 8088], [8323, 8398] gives -0.04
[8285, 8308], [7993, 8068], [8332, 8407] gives -0.02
